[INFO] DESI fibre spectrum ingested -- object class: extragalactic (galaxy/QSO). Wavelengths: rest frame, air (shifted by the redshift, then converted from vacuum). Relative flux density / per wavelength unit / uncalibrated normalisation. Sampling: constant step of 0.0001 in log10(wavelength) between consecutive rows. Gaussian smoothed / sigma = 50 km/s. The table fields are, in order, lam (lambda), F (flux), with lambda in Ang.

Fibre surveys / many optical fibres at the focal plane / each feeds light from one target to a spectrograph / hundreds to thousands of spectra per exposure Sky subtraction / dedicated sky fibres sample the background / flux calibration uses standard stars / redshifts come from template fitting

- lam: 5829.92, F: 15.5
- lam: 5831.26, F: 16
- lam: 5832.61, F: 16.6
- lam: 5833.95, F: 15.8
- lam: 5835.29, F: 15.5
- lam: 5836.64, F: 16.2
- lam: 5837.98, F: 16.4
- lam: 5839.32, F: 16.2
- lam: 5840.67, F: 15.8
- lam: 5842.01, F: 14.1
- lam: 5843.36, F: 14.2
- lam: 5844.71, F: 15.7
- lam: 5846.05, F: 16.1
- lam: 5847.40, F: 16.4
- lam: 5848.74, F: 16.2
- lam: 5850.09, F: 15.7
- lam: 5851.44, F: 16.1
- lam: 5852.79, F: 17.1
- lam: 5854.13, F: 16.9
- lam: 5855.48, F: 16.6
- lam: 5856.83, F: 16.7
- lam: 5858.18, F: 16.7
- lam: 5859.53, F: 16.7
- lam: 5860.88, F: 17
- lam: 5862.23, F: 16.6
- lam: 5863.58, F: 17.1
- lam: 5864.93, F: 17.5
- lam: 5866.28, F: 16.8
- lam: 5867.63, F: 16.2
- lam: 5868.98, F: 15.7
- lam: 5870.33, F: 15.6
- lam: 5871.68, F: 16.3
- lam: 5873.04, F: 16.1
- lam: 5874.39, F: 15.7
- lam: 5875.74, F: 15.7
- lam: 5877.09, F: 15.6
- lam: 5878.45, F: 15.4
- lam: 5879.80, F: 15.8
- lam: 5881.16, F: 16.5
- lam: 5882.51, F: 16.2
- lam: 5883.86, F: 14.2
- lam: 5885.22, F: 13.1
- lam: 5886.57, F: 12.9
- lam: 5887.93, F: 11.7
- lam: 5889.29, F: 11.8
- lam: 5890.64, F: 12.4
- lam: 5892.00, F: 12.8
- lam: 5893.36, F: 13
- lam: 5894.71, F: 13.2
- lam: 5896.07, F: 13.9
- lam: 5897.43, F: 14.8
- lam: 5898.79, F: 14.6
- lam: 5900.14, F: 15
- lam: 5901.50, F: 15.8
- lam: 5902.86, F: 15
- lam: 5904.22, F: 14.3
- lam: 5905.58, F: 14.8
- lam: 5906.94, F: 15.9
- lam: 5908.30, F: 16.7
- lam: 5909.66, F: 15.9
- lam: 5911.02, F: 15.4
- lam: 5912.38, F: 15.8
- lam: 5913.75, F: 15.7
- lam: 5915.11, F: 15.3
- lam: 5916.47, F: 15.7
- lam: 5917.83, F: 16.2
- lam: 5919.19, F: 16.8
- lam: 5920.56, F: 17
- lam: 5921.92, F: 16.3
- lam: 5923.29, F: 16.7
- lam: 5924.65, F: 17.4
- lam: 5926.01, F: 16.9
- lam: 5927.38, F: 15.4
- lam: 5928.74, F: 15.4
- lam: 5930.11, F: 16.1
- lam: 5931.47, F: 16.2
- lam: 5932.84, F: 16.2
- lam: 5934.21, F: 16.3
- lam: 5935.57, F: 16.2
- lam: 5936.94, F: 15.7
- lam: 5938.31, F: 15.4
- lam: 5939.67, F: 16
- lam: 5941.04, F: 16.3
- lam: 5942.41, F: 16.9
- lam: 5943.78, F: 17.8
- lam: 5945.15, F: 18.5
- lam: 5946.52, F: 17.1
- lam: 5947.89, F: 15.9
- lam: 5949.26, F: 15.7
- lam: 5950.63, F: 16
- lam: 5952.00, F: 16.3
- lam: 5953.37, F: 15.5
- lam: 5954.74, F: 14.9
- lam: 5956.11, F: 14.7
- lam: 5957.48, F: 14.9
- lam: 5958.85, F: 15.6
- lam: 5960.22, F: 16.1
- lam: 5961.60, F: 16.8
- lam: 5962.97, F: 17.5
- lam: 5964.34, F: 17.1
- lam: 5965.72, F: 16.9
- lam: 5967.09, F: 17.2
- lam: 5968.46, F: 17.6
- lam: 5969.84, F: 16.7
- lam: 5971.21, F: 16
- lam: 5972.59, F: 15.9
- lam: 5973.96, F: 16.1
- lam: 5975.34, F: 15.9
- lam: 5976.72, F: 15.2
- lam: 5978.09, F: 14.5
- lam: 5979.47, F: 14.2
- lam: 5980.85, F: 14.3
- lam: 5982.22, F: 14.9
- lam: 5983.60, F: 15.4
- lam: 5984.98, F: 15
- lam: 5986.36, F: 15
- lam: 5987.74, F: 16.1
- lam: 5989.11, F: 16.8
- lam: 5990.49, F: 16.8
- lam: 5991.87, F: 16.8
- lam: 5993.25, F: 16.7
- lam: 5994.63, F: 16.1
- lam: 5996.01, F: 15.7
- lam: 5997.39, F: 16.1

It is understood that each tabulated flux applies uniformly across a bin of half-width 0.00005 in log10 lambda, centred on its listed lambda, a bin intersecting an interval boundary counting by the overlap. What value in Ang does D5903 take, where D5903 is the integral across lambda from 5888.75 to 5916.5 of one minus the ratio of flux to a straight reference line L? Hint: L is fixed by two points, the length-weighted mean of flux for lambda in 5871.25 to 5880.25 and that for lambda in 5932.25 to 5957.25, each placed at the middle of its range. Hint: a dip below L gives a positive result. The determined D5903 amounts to 2.2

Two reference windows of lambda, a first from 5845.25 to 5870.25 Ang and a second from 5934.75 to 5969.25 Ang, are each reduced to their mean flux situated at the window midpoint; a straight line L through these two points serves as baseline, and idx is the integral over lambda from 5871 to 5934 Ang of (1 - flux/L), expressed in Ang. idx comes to 4.7 Ang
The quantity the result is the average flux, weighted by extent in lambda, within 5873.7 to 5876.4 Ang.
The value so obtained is 15.7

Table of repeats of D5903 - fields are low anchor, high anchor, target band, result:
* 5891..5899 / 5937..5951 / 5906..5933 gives -1.9 Ang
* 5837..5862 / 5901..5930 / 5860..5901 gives 2.7 Ang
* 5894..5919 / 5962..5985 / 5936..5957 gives -0.7 Ang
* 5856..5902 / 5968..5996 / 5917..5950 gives -2.0 Ang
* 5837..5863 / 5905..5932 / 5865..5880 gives 0.2 Ang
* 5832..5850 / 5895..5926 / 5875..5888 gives 0.7 Ang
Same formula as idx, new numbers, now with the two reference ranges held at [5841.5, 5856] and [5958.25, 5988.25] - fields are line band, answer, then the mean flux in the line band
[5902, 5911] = 0.3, 15.4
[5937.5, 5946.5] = -0.5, 16.8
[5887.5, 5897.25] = 1.9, 12.8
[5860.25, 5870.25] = -0.4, 16.6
